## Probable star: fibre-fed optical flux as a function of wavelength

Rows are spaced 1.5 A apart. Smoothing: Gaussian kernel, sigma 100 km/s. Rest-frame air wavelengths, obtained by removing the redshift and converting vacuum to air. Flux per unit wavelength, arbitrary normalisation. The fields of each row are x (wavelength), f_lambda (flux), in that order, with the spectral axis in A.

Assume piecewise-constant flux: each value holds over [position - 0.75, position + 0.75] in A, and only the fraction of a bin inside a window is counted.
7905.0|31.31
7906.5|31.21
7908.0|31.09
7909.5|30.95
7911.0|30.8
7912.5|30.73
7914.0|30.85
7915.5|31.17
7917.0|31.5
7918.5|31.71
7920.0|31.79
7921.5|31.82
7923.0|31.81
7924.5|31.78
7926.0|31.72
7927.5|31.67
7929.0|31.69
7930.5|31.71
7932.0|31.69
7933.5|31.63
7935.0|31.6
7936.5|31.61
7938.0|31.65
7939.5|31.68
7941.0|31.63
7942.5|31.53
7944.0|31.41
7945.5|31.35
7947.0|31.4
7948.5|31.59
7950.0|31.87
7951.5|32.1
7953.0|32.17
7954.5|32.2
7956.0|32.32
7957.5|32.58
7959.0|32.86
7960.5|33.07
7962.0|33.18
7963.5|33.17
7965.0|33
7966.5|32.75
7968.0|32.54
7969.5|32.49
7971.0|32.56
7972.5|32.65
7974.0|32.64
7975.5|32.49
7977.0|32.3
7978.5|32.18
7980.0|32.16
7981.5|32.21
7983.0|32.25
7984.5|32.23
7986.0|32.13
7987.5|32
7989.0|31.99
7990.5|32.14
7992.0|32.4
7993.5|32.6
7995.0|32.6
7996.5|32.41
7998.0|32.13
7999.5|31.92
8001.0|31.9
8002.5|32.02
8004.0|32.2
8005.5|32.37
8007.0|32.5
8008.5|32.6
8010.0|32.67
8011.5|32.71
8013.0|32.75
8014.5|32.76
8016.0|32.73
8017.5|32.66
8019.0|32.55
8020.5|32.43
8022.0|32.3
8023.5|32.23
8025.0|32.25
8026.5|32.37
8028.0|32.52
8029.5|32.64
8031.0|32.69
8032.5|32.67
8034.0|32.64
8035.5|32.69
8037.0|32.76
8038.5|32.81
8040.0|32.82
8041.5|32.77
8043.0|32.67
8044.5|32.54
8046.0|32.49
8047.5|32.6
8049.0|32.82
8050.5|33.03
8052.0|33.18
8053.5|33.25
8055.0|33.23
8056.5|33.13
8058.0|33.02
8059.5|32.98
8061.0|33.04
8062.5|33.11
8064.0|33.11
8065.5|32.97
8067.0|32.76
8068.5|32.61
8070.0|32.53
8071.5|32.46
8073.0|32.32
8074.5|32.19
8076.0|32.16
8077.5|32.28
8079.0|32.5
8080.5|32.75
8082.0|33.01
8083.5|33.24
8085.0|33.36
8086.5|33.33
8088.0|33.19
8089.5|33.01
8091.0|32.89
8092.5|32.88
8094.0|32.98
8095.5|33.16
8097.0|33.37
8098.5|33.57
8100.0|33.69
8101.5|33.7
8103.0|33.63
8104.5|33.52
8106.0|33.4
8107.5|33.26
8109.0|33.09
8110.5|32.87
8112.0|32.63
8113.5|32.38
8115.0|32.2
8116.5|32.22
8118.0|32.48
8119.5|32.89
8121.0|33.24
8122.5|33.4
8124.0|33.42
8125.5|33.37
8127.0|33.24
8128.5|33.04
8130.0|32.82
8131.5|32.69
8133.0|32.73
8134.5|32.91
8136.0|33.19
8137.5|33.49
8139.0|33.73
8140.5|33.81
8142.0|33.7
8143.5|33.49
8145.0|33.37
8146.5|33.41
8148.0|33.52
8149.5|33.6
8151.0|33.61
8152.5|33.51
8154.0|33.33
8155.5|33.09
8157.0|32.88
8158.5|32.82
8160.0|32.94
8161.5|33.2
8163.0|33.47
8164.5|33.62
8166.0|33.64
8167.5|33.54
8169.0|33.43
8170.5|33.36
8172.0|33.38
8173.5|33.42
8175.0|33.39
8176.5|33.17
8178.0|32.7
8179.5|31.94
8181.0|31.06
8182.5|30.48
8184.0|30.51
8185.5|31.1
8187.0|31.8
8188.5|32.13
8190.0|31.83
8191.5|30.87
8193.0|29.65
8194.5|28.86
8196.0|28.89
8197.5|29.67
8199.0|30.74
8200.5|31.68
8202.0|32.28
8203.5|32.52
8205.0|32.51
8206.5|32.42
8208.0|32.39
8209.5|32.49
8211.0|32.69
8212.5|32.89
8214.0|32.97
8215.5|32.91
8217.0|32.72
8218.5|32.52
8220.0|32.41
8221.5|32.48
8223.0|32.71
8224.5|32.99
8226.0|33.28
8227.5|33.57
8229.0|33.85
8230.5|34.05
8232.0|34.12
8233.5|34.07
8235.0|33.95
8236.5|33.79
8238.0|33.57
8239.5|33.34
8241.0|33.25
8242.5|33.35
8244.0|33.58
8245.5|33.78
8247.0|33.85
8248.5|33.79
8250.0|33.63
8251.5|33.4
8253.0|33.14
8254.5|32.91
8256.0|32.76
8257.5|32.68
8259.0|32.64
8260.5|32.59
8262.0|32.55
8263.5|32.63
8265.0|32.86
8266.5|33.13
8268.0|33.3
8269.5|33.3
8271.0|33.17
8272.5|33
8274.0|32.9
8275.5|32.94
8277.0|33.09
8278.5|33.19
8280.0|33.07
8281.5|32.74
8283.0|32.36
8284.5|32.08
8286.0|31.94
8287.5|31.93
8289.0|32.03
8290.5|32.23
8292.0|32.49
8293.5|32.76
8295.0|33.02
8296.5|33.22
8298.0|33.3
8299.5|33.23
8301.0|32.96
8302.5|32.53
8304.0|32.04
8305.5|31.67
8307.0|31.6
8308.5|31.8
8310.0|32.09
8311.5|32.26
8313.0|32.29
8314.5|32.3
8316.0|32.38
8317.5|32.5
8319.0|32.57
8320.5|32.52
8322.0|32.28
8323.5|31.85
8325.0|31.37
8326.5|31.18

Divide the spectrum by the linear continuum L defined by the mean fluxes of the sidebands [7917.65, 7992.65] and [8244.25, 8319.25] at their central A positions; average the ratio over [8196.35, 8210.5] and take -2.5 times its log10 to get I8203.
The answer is 0.027 mag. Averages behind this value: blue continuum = 32.1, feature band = 31.8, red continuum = 32.7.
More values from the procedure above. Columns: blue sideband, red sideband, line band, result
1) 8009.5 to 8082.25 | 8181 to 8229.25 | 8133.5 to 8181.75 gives -0.037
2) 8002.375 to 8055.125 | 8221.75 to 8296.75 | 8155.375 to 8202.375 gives 0.030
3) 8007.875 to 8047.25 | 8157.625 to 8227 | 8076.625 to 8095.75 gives -0.016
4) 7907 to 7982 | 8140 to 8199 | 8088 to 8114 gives -0.030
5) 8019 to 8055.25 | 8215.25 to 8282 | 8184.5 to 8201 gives 0.082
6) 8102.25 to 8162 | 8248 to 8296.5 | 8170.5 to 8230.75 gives 0.030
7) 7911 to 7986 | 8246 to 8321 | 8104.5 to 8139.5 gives -0.021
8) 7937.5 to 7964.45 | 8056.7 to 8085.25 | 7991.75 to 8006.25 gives 0.004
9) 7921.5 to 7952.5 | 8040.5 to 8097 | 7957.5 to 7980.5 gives -0.024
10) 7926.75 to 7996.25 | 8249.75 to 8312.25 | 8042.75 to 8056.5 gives -0.019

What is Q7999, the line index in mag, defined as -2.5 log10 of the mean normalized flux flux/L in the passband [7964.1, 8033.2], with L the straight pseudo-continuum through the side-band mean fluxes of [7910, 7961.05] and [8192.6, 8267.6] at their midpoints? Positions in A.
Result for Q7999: -0.016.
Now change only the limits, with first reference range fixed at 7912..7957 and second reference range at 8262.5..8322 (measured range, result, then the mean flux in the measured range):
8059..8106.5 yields -0.03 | 33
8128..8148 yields -0.04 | 33.3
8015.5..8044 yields -0.02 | 32.6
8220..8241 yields -0.03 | 33.5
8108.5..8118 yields -0.01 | 32.5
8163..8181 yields -0.03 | 33.2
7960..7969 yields -0.04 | 32.9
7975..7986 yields -0.02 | 32.2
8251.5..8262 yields -0.01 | 32.8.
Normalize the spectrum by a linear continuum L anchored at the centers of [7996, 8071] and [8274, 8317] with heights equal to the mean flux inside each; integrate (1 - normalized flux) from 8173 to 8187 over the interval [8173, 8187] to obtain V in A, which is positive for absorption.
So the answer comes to 0.3 A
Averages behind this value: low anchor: 32.7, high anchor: 32.5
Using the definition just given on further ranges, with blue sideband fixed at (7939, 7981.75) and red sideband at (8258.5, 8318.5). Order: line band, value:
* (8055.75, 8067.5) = -0.2 A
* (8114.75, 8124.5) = -0.1 A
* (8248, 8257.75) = -0.2 A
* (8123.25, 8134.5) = -0.2 A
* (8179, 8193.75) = 0.6 A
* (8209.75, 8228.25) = -0.2 A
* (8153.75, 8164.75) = -0.2 A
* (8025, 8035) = -0.1 A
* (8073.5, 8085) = -0.1 A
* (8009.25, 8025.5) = -0.1 A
